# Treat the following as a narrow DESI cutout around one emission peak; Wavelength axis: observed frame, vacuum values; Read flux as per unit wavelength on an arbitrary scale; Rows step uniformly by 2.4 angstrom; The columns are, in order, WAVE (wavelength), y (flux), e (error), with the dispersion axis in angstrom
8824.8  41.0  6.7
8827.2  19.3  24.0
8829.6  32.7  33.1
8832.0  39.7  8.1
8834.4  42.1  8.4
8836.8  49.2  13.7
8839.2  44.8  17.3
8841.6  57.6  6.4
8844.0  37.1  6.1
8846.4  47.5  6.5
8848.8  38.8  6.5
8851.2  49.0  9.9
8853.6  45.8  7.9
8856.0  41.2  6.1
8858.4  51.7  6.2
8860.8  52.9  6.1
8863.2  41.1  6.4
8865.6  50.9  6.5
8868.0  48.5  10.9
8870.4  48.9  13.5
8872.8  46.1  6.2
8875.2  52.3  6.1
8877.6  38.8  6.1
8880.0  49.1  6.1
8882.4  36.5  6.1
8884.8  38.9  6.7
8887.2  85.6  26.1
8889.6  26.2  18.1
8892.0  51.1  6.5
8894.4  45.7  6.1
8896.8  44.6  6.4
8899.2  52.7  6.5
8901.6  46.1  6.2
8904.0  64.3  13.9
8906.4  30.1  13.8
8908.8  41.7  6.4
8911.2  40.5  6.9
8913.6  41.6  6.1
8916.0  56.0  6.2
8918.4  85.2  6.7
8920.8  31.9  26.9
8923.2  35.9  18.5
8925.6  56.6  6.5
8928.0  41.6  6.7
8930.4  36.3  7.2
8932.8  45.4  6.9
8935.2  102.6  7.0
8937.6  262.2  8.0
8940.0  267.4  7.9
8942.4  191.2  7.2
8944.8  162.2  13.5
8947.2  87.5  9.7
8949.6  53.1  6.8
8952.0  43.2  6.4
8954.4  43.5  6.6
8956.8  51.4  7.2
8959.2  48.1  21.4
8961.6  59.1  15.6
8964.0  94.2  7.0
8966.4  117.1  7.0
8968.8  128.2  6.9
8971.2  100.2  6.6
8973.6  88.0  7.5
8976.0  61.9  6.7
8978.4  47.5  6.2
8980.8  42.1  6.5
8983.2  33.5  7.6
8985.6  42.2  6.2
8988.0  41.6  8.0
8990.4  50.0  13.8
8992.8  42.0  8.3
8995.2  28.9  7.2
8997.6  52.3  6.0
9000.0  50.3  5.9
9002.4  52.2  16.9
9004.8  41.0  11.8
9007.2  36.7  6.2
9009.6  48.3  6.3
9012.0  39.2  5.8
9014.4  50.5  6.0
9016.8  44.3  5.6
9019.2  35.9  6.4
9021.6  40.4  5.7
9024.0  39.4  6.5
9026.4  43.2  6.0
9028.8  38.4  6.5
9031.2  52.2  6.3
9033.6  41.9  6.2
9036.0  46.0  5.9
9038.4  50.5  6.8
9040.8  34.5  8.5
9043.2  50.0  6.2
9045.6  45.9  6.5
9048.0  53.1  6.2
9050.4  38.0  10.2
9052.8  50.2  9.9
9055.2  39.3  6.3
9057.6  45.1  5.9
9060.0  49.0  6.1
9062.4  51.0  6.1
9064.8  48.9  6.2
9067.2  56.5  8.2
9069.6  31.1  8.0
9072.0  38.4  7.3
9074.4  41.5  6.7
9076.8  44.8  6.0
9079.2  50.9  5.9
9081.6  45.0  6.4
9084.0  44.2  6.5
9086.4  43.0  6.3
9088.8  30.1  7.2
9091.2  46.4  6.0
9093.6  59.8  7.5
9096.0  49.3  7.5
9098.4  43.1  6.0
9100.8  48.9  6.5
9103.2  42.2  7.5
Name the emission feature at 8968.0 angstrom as [N II] 6583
